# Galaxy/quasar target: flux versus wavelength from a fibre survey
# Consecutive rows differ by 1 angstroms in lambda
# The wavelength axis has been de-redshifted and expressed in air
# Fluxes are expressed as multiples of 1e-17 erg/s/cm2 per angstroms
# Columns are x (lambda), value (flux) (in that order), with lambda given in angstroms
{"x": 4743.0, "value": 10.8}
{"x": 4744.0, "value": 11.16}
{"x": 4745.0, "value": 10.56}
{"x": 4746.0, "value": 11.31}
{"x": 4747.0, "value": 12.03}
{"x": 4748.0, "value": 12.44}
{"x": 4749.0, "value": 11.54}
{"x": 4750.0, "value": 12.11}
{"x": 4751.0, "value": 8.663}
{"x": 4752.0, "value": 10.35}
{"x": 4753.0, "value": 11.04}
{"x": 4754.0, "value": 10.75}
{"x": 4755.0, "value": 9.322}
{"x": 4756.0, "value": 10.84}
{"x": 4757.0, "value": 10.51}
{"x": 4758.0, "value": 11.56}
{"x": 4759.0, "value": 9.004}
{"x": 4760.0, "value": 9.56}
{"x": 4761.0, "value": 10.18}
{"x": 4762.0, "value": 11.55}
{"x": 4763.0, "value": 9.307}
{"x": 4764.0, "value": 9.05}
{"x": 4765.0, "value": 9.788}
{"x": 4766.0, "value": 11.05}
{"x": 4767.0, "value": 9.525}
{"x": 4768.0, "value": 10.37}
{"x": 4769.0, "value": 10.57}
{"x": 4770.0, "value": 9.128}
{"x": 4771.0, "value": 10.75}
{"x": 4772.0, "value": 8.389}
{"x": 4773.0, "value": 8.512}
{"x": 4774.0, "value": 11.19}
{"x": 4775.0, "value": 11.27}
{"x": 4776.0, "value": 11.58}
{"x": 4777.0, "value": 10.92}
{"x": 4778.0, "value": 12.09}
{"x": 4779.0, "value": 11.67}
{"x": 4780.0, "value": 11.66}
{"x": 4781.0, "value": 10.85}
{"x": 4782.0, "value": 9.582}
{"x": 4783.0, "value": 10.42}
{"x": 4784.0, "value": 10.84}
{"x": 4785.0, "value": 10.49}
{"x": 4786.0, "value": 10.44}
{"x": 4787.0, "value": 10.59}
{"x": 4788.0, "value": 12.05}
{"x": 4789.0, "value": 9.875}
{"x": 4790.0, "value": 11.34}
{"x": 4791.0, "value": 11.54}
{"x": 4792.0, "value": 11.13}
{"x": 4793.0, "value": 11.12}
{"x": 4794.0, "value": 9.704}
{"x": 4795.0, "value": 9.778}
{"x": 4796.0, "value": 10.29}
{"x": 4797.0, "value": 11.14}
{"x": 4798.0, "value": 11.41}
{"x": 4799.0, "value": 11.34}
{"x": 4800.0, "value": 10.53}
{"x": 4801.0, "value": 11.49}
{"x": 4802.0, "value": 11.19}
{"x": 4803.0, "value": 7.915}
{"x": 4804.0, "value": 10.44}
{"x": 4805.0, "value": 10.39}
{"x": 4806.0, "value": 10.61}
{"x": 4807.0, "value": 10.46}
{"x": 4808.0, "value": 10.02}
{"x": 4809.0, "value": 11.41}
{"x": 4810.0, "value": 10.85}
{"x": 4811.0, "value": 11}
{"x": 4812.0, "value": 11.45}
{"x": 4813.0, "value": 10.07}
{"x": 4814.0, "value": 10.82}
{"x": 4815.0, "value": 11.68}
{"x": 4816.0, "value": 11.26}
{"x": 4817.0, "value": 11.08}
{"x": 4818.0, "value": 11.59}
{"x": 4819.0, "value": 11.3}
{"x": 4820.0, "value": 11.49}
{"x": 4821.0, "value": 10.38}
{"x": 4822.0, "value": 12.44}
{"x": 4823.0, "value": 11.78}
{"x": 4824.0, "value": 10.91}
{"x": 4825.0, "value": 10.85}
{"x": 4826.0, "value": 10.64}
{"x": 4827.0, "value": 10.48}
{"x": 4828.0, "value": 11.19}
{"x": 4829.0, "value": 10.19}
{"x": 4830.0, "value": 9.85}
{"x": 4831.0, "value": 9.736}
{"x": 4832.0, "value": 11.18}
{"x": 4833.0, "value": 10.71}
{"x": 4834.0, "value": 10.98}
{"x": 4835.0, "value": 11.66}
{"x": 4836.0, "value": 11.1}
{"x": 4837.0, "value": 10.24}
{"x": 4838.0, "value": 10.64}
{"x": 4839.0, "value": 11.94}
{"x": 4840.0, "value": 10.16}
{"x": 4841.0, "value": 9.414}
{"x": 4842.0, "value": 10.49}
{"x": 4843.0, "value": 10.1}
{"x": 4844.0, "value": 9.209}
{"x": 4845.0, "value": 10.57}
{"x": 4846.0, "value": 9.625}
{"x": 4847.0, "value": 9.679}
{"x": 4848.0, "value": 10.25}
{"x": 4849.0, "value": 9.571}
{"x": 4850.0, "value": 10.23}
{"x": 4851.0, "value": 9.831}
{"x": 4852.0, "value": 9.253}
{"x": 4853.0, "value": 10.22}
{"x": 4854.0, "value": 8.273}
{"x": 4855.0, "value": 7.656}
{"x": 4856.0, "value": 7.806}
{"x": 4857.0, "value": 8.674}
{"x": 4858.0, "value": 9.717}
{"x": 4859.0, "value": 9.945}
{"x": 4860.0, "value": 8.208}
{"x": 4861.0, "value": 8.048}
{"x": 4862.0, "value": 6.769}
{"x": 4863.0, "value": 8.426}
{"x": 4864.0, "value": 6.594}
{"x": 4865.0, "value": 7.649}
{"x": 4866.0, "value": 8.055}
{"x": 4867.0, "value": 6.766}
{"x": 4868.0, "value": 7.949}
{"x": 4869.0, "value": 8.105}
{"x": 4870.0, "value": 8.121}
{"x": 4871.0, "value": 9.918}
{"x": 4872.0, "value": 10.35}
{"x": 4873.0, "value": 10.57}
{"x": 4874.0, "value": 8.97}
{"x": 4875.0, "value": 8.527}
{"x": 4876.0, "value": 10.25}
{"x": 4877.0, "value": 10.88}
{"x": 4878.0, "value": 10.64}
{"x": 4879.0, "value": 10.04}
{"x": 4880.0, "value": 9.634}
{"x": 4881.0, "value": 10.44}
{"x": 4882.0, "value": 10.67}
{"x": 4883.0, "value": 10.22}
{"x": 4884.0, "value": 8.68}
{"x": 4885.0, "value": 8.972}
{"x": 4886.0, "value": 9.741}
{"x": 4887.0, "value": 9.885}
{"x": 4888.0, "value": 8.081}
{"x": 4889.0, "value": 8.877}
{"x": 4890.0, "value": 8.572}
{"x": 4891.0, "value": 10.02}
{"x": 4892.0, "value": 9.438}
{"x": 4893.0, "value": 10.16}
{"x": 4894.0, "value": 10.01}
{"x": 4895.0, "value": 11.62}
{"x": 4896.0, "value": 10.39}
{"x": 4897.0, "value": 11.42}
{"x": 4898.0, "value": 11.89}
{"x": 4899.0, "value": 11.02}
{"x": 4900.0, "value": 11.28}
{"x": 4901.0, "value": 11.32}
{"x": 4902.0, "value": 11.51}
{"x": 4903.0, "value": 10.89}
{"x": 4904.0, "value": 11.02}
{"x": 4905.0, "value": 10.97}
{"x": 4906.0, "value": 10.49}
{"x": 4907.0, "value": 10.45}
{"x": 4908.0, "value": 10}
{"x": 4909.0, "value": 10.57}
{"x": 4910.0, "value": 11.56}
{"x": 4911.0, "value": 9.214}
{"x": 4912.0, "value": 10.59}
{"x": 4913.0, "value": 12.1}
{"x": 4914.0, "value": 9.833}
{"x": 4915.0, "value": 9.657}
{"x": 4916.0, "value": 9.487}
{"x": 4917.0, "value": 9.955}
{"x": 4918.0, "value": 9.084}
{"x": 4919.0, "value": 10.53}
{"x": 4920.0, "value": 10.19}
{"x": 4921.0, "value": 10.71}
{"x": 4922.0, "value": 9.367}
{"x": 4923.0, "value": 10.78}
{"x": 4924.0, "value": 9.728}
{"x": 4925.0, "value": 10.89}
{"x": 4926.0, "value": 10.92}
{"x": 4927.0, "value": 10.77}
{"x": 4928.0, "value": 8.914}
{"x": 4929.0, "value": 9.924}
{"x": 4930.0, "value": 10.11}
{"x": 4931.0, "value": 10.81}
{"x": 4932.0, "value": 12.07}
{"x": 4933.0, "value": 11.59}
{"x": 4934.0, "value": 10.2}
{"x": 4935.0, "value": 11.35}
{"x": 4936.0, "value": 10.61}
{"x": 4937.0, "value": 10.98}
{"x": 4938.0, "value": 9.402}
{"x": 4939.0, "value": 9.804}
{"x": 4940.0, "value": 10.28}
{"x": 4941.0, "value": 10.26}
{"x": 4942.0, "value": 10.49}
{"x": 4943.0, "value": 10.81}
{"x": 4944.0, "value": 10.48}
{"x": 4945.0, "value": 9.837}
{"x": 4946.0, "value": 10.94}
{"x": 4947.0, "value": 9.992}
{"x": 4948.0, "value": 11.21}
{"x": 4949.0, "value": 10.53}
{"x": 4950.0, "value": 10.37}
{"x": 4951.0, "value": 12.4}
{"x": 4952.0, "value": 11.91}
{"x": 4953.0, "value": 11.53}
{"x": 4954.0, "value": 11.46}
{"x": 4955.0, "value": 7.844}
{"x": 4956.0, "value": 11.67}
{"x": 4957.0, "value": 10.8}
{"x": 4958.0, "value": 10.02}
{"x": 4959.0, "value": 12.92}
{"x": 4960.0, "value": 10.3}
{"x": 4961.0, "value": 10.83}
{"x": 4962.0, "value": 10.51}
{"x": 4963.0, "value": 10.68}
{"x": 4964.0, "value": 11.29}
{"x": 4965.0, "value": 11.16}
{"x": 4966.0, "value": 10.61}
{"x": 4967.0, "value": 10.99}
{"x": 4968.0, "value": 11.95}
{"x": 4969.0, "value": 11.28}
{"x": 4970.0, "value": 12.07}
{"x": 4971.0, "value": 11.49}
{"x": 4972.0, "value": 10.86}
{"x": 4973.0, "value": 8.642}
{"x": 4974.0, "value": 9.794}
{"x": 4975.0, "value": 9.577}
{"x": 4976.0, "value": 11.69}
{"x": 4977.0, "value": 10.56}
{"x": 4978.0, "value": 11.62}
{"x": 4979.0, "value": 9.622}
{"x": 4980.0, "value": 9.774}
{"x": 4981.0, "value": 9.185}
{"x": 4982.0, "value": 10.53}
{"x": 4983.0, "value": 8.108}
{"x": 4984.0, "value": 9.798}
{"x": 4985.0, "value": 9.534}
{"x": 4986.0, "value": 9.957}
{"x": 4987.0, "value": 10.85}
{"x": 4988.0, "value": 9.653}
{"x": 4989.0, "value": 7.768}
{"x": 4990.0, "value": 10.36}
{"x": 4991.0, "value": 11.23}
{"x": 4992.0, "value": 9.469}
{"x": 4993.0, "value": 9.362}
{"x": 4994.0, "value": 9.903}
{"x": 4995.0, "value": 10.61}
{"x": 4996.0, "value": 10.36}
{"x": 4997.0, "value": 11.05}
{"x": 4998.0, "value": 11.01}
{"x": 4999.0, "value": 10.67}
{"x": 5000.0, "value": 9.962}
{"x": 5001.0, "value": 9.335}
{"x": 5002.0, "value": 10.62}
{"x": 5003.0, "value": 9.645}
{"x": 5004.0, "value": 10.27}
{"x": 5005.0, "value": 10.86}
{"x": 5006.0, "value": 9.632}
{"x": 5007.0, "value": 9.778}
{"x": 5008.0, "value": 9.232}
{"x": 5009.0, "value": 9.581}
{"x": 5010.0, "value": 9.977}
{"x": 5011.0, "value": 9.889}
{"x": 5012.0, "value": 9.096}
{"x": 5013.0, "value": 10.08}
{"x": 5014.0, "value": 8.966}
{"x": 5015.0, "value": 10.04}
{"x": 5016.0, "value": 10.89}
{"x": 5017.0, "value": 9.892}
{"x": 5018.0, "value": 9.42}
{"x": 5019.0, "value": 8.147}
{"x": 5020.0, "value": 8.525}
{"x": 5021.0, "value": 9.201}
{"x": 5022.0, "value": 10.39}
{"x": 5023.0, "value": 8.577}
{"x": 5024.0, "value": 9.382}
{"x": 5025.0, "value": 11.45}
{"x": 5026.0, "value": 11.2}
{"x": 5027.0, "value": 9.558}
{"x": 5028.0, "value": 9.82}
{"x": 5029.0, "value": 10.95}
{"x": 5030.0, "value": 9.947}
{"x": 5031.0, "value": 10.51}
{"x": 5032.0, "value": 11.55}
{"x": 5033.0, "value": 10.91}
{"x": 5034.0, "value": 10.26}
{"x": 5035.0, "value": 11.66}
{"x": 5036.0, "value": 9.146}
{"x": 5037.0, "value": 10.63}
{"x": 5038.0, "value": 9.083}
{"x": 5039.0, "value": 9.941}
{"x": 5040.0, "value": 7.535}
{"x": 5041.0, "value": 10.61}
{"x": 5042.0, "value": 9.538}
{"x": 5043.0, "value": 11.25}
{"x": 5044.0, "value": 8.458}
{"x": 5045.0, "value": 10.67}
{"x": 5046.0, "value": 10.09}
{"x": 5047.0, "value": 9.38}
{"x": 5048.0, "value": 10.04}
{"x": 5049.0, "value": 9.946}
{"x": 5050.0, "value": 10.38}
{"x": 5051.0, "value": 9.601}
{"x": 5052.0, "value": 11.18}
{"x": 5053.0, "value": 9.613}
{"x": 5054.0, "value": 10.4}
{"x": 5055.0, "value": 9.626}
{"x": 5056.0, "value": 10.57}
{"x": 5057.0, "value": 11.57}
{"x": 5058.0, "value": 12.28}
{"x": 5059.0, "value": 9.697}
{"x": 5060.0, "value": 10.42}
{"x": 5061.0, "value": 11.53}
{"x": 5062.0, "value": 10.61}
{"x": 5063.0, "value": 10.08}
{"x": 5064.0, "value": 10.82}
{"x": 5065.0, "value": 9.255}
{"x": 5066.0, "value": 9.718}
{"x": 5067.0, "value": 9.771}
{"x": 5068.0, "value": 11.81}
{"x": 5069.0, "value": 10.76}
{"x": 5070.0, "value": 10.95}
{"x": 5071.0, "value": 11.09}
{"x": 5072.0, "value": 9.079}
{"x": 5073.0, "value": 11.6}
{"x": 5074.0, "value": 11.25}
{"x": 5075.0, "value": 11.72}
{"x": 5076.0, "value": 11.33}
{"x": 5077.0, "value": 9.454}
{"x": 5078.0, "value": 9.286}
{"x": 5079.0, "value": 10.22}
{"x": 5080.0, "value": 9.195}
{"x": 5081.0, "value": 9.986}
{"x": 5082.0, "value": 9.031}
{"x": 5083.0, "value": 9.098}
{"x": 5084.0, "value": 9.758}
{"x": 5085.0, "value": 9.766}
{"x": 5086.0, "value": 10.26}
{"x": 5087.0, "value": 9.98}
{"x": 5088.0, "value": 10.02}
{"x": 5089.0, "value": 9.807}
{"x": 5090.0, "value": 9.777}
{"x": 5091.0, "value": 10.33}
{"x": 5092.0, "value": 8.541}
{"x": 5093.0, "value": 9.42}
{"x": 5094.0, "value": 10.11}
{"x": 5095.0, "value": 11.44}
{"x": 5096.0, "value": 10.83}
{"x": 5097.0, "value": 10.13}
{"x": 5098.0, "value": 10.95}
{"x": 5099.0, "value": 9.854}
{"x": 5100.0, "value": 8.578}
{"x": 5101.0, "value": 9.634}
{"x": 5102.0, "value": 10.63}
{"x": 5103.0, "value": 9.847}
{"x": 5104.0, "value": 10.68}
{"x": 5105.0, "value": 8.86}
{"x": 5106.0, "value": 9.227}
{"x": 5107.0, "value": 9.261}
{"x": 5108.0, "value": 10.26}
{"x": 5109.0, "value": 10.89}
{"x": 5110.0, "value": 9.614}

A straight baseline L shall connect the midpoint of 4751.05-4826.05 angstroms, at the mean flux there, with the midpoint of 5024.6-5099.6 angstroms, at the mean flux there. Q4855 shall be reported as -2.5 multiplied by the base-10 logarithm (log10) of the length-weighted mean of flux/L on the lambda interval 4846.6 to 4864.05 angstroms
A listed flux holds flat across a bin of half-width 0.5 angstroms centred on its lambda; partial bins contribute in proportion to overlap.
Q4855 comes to 0.19 mag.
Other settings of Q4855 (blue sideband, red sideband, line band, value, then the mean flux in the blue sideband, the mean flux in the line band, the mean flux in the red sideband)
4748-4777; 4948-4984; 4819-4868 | 0.073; 10.3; 9.78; 10.7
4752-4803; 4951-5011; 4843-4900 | 0.117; 10.5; 9.4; 10.4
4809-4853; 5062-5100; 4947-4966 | -0.054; 10.7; 10.9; 10.2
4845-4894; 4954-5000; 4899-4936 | -0.087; 9.17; 10.5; 10.4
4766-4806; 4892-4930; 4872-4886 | 0.067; 10.6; 9.9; 10.5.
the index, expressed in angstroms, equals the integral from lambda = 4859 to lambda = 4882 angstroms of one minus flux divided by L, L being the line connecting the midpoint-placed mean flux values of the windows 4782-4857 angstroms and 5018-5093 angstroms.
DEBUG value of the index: 3.3 angstroms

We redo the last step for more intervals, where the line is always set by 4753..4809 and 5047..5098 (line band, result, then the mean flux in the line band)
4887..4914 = -0.23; 10.5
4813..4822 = -0.63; 11.2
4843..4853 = 0.58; 9.84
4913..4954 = -0.48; 10.5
